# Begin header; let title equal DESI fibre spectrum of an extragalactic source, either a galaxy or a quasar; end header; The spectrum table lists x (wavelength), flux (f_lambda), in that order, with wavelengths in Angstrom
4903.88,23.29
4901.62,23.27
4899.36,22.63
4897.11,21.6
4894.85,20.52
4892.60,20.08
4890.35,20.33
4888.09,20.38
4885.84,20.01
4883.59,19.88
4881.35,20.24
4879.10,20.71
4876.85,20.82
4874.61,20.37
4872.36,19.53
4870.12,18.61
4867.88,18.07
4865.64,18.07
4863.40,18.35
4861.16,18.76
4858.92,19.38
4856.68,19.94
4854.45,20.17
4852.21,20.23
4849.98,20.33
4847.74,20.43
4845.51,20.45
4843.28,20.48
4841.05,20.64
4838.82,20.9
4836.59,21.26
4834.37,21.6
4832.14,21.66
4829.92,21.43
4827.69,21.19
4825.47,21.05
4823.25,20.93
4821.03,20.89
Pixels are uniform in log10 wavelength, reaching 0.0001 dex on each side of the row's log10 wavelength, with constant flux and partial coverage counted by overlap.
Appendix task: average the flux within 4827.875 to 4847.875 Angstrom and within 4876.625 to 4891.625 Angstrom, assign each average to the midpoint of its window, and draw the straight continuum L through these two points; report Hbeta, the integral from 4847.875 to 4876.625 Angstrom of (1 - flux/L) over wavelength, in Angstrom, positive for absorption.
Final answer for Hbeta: 1.7 Angstrom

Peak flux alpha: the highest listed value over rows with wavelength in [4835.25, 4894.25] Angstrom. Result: 21.26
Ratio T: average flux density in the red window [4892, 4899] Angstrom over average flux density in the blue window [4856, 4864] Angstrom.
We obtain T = 1.1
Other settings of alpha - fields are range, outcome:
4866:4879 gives 20.82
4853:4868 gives 20.17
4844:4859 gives 20.45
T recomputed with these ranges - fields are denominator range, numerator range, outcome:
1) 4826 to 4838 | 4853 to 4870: 0.89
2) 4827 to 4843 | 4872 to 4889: 0.96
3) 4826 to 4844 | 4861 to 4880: 0.91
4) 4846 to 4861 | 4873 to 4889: 1.02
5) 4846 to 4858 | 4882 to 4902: 1.03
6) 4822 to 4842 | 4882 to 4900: 0.97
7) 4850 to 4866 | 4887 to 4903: 1.10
